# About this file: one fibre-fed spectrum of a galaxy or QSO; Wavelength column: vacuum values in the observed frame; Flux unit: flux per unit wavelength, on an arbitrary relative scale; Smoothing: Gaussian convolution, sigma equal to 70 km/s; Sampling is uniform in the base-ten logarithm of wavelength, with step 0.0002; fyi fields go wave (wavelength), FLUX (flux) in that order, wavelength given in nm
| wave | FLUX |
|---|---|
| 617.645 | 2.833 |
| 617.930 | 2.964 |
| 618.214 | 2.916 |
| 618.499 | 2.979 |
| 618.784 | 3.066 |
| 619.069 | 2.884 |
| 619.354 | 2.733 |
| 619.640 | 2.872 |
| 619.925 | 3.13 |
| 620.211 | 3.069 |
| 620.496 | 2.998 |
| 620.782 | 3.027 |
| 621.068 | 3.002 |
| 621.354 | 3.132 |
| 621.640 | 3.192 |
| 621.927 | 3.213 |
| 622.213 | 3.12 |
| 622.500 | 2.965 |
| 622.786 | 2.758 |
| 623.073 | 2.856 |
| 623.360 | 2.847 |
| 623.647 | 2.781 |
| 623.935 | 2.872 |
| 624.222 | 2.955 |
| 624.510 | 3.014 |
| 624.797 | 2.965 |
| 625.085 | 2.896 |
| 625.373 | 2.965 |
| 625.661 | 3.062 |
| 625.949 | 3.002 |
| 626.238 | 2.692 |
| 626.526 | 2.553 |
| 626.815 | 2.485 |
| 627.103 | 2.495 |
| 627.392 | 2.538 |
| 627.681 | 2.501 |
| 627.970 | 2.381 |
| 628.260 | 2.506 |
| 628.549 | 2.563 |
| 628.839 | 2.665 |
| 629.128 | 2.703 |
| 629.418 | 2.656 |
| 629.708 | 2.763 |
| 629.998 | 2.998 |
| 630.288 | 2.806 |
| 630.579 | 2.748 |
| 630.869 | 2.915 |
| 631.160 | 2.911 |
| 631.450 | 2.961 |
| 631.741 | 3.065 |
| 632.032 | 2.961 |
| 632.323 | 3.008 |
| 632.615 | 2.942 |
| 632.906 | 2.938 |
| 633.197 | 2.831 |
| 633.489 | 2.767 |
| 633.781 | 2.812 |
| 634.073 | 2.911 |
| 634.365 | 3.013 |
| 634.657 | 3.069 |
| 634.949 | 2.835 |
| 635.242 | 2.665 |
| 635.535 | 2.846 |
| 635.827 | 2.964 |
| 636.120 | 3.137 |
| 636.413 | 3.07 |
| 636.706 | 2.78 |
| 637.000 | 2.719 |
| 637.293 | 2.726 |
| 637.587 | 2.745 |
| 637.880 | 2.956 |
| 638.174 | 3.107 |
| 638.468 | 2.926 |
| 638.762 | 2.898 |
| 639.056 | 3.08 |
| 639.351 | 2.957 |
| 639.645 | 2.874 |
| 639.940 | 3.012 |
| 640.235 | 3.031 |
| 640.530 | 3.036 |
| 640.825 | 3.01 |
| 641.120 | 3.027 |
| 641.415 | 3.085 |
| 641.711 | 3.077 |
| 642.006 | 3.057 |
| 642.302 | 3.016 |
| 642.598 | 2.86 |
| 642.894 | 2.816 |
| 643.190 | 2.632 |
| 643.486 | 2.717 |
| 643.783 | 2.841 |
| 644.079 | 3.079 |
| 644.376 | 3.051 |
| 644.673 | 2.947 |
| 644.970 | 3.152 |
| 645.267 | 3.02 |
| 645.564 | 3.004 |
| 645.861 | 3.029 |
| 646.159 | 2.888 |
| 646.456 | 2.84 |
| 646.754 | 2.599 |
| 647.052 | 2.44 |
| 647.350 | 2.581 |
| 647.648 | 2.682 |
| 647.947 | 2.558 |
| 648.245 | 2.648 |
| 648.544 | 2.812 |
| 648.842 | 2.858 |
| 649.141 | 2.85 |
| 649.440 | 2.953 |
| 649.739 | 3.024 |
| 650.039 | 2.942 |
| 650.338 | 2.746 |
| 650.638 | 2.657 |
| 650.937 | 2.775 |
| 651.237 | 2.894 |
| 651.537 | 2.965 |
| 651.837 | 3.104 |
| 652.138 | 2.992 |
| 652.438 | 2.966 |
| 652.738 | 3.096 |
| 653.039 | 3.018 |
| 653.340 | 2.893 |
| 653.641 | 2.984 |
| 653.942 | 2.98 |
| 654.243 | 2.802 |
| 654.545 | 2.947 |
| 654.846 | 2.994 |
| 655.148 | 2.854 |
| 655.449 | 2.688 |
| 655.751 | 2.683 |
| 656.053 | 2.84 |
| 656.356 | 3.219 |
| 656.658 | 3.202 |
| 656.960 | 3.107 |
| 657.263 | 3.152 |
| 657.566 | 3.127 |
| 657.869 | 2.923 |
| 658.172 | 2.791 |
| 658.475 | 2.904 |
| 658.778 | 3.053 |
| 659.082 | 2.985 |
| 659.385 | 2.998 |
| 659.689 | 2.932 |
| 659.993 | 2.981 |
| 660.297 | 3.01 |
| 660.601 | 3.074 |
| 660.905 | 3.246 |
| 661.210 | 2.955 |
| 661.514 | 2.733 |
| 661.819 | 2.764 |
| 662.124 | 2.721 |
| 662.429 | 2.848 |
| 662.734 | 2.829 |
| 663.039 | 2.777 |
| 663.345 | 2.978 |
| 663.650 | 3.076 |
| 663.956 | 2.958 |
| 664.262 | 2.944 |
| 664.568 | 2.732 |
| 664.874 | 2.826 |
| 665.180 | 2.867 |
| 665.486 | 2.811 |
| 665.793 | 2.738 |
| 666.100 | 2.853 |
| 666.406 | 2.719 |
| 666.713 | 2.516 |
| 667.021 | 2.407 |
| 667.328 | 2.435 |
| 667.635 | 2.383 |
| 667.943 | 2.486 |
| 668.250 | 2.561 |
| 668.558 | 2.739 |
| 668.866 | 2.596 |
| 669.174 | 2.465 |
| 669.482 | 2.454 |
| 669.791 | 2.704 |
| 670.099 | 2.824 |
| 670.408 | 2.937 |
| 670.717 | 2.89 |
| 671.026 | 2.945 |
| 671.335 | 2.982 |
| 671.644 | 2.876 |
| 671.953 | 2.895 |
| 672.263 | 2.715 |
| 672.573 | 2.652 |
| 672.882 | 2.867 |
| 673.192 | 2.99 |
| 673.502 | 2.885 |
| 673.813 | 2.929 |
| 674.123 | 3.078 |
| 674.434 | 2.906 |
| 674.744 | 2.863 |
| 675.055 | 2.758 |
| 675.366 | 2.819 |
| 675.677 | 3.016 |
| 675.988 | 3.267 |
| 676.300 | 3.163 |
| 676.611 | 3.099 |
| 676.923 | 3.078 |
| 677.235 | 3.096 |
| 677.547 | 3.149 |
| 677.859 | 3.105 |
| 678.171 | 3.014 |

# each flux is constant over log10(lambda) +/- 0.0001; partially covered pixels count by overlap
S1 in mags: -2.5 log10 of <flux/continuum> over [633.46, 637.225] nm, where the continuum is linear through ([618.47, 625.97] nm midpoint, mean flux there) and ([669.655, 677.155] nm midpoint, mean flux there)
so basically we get 0.03 mag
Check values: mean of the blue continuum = 2.98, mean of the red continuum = 2.92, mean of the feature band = 2.89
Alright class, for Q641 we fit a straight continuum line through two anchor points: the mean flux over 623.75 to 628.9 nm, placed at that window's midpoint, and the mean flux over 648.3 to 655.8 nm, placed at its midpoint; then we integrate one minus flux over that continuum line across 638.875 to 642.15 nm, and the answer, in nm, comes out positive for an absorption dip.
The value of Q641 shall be -0.23 nm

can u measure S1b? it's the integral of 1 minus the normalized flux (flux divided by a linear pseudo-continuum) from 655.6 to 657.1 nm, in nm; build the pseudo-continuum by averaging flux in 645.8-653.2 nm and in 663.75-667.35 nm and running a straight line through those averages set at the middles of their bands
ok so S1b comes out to -0.11 nm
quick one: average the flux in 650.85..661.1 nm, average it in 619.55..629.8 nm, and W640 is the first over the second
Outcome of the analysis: 1.0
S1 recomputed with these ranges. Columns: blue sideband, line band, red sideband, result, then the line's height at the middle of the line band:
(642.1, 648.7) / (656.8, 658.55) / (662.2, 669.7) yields -0.094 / 2.76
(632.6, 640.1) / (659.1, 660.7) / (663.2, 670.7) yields -0.090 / 2.76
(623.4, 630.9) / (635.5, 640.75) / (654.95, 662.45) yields -0.045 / 2.82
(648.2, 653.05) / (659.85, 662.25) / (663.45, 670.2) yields -0.066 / 2.76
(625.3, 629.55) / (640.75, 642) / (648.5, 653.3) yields -0.091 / 2.81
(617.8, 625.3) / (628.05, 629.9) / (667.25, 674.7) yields 0.115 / 2.94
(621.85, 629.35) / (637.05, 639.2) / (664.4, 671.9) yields -0.060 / 2.75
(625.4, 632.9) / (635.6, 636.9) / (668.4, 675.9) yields -0.074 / 2.77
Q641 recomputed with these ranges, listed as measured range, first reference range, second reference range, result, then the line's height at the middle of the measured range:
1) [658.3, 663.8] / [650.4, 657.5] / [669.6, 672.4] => -0.05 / 2.91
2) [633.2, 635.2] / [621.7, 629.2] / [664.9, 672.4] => -0.08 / 2.77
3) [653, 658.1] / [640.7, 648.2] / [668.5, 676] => -0.18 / 2.86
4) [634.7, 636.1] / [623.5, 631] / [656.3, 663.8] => -0.03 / 2.8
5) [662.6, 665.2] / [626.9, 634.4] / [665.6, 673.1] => -0.17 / 2.71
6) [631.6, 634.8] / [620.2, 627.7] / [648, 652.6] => -0.06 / 2.88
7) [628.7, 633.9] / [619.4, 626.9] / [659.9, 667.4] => 0.11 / 2.92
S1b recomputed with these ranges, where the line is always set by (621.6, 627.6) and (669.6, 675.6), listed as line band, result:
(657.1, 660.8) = -0.17 nm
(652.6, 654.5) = -0.06 nm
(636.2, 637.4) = 0.01 nm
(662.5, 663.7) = -0.01 nm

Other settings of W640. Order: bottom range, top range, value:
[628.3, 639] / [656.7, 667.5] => 1.00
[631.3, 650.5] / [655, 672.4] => 0.98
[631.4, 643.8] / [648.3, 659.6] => 1.00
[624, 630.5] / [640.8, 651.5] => 1.05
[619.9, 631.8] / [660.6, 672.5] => 0.97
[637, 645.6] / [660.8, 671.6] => 0.94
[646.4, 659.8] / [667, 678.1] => 0.98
